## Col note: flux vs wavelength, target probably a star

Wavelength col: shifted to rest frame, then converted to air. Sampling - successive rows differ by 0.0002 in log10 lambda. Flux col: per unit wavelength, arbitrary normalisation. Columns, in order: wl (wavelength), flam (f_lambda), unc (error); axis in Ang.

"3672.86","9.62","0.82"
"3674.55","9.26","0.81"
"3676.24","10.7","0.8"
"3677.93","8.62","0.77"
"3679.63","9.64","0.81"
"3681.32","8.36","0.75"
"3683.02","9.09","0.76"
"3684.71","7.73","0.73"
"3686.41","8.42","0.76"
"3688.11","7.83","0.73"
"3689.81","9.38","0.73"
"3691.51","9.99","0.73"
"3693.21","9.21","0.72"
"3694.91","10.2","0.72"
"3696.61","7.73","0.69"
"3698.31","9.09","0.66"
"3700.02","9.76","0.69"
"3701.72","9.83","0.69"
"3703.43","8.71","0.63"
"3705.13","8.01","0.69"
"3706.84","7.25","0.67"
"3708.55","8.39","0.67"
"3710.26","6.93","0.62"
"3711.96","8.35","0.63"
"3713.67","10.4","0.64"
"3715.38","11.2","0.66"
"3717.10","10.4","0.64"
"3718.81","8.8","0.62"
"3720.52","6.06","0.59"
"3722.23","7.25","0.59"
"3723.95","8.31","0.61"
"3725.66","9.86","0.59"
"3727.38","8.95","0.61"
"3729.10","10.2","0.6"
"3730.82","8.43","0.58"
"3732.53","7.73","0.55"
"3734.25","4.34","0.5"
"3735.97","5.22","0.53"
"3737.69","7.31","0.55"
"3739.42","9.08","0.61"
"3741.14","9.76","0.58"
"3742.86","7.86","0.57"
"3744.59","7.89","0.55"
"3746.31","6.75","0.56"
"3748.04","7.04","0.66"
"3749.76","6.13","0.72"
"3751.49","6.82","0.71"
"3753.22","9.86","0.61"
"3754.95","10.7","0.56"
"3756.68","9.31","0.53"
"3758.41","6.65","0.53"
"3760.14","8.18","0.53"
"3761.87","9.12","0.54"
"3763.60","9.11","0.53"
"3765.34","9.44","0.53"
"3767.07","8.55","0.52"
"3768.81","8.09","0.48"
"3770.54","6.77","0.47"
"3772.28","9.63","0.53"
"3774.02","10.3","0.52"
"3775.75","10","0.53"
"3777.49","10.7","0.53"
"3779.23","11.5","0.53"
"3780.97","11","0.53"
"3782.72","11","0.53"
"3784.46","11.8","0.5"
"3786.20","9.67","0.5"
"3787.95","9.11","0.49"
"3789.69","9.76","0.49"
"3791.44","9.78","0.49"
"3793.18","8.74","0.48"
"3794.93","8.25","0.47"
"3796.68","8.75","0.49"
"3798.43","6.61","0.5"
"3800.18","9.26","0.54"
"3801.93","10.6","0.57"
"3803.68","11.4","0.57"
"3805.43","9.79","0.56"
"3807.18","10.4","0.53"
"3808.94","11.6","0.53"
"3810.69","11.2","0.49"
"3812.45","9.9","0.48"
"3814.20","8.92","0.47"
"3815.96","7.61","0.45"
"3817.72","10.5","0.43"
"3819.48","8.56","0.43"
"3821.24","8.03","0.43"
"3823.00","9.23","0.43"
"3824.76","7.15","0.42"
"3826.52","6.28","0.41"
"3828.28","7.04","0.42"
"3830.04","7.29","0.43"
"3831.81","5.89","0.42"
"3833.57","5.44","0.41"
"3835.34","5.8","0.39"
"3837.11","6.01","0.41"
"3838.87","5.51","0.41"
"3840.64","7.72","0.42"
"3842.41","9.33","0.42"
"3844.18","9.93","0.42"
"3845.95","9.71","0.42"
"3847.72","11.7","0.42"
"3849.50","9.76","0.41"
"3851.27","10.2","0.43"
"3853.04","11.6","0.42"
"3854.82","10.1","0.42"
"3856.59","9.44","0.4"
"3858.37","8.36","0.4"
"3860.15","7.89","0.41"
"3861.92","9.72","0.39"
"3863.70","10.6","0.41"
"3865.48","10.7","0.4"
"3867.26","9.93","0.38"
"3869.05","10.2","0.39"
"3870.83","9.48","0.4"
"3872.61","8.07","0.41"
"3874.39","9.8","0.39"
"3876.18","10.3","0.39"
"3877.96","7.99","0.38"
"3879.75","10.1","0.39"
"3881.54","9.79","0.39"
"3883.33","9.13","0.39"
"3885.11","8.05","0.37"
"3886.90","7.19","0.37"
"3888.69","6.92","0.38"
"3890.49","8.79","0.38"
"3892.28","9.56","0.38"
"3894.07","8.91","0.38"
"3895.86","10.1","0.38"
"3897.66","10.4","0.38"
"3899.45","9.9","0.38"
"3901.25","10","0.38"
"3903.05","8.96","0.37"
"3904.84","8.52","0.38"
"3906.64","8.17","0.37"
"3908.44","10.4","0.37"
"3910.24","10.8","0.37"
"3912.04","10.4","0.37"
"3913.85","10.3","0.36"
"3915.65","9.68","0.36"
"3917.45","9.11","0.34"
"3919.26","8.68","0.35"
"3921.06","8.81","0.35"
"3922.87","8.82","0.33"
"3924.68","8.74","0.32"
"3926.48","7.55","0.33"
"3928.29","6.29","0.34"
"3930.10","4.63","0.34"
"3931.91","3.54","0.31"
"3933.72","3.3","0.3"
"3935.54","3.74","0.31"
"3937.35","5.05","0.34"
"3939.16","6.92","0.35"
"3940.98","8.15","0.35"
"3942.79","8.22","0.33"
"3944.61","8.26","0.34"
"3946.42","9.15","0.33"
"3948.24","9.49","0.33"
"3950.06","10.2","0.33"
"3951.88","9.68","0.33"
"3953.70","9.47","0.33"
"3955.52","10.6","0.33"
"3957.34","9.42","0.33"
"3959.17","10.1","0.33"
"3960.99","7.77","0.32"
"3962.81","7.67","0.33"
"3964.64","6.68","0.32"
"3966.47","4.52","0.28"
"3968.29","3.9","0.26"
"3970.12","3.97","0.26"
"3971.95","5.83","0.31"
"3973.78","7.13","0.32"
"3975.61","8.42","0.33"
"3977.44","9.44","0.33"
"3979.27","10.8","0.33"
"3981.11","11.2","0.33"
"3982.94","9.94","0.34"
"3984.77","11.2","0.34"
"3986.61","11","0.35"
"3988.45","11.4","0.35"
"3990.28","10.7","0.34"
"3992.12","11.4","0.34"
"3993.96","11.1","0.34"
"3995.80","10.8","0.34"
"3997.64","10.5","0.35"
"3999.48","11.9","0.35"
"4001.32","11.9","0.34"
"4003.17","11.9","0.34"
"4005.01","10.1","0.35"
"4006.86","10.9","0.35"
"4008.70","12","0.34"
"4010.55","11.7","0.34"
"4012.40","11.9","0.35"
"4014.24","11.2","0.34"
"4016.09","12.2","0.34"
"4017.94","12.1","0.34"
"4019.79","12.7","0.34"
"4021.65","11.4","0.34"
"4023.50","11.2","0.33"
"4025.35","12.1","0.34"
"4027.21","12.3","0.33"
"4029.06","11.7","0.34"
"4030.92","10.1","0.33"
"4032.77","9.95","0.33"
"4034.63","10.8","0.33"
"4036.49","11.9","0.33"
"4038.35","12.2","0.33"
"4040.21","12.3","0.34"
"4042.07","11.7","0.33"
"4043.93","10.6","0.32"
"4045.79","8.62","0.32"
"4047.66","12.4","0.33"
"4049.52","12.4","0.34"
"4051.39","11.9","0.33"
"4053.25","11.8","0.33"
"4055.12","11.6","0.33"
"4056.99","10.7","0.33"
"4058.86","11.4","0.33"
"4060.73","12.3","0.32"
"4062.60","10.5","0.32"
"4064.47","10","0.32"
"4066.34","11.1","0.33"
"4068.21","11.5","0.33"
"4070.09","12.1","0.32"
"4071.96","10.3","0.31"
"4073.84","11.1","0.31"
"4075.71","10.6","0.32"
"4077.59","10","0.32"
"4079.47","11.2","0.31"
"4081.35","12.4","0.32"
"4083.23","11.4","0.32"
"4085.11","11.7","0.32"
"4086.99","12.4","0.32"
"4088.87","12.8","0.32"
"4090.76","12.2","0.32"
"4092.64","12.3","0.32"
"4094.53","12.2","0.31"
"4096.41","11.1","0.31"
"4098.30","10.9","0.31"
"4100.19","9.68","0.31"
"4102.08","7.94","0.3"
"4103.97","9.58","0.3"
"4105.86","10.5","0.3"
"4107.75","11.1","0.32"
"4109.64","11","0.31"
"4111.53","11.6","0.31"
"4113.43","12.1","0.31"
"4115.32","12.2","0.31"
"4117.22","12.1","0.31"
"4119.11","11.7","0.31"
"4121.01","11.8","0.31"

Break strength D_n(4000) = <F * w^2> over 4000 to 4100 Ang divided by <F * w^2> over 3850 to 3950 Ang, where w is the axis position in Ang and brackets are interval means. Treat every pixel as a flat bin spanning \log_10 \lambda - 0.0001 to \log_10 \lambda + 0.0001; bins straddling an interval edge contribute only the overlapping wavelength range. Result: 1.4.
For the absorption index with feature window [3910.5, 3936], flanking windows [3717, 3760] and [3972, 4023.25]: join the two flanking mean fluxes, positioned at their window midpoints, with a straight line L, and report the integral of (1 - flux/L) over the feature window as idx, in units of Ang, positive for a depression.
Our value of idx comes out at 6.4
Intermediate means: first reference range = 7.99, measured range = 7.54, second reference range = 10.9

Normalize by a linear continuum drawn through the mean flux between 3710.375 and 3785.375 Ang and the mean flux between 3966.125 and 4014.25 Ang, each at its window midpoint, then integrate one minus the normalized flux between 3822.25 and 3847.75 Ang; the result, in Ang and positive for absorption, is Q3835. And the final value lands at 4.74 Ang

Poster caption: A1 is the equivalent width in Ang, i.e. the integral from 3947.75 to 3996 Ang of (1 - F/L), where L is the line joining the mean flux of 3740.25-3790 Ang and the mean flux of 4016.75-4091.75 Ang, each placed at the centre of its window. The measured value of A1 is 7.9 Ang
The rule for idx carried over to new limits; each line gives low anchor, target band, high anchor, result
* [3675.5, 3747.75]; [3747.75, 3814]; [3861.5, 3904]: -4.0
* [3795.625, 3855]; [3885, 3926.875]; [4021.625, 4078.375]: 2.2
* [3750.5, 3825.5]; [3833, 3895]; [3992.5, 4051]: 6.6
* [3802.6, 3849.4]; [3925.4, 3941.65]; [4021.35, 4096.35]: 7.3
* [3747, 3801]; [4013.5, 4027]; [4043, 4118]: -1.3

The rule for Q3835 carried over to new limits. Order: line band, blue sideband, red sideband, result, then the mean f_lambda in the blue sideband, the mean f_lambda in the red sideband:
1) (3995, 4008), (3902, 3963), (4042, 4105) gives -2.0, 8.26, 11.2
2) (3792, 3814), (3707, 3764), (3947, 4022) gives -2.5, 8.23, 9.9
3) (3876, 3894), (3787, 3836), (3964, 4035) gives 1.1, 8.69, 10.3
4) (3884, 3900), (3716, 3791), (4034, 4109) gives 1.6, 8.73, 11.2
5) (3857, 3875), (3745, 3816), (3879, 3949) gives -1.7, 9.28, 8.31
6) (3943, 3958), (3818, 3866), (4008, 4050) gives 1.1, 8.49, 11.5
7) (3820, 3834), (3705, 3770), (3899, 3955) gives 1.9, 8.25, 8.22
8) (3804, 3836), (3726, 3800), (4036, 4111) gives 2.6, 8.73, 11.2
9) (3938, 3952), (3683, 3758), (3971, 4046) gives 2.4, 8.42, 11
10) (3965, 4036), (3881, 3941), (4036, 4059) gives 0.5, 8.2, 11.5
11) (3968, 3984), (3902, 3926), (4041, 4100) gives 3.3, 9.31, 11.4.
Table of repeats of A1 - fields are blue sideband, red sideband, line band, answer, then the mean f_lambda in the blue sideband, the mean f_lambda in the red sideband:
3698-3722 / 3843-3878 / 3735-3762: 3.3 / 8.75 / 9.81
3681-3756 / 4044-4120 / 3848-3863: -0.4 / 8.42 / 11.3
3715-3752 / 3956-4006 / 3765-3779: -1.9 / 7.94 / 9.3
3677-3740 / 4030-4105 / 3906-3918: 0.2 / 8.54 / 11.2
